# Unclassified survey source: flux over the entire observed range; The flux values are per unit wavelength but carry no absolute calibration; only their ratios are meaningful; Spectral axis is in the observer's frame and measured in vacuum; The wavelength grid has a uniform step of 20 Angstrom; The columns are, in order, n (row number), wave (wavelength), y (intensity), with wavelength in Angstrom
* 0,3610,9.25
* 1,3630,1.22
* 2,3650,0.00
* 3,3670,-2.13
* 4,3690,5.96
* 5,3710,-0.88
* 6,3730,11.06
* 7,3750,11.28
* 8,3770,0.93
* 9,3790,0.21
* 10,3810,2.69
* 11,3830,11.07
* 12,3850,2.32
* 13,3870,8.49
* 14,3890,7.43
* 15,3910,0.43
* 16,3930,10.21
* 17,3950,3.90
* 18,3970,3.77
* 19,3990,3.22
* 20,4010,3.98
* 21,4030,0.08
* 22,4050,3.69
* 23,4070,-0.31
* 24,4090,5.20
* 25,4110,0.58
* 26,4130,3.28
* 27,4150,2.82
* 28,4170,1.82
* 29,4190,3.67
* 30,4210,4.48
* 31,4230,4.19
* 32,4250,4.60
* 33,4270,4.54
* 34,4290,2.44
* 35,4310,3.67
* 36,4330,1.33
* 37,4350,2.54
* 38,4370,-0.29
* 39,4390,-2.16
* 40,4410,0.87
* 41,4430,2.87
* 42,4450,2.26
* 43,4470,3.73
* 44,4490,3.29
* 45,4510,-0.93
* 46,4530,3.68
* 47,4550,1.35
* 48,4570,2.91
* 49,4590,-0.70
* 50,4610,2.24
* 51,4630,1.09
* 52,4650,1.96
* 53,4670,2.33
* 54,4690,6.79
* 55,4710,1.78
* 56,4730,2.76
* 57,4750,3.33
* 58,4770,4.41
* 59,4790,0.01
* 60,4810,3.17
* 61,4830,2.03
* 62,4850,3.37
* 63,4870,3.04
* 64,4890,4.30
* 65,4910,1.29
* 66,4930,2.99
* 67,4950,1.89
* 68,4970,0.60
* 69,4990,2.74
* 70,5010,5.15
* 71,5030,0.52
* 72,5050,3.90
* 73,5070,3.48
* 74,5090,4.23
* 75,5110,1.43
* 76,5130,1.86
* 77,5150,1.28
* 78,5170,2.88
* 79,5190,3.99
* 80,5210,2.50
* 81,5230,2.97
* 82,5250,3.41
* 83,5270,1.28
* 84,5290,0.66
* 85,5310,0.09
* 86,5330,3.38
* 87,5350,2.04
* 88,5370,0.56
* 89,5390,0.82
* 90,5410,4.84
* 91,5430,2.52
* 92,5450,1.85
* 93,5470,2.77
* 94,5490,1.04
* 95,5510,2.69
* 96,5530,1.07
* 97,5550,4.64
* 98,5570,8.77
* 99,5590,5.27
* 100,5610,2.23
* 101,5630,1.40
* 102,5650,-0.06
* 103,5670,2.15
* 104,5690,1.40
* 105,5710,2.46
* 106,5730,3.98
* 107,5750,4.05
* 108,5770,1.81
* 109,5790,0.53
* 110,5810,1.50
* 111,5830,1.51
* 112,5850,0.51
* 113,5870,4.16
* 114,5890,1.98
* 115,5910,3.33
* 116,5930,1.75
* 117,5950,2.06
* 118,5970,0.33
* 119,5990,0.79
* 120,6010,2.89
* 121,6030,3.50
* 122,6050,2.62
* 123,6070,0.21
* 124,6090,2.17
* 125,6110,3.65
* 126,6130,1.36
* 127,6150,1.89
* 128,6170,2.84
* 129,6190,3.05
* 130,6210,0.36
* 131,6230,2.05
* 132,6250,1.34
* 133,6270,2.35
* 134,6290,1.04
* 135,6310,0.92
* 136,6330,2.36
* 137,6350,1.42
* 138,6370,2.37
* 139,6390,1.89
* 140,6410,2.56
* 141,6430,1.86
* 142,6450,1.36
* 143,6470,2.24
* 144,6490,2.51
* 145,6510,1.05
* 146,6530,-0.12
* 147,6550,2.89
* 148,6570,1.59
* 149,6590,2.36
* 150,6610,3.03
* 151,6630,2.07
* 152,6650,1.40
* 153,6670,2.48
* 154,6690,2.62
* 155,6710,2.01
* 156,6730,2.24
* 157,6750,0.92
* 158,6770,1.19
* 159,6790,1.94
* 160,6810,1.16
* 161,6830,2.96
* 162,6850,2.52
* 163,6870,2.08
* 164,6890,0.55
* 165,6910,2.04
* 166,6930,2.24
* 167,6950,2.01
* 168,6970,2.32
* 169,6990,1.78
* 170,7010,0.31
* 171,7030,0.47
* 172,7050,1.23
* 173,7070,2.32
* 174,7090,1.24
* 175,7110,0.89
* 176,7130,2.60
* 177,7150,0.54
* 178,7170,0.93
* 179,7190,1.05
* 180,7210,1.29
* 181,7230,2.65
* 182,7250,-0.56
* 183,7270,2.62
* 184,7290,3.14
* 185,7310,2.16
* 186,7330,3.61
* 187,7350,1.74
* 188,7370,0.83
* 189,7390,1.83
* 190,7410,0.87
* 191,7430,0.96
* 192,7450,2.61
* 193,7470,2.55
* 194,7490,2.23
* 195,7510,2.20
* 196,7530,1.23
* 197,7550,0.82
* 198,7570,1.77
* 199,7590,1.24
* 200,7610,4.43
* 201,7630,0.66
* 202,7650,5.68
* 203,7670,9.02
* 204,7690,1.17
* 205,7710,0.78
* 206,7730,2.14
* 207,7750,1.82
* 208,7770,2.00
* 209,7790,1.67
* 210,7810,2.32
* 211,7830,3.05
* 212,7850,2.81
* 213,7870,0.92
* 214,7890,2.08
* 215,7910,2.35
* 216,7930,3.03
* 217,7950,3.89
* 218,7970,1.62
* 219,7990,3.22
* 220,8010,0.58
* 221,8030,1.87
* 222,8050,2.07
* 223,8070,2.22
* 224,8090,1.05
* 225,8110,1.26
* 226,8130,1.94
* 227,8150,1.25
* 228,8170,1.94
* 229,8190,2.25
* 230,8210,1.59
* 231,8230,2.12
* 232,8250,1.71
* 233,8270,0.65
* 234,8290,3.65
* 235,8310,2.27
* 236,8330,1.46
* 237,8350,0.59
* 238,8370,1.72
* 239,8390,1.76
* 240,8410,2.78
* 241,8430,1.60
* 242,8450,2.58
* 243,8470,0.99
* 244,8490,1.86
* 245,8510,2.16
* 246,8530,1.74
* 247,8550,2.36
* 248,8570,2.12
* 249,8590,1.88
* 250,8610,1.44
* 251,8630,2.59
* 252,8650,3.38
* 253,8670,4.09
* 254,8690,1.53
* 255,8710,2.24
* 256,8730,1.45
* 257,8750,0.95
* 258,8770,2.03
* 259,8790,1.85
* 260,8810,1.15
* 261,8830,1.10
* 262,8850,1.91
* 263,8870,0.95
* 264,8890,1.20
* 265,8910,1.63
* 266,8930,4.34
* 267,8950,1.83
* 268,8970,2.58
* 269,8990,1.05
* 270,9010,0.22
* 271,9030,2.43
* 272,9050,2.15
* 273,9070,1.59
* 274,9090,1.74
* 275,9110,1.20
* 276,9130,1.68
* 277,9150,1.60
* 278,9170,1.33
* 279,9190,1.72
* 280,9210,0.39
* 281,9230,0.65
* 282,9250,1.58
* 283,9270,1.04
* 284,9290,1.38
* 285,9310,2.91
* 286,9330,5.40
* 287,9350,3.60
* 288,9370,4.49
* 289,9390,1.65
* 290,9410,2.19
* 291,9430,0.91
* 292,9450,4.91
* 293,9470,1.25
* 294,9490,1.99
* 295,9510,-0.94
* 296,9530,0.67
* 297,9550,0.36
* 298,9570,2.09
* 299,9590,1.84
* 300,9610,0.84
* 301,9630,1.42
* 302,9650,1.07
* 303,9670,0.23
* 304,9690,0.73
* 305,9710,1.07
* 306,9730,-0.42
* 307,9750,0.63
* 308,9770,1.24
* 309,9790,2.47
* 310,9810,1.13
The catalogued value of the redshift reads 1.055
